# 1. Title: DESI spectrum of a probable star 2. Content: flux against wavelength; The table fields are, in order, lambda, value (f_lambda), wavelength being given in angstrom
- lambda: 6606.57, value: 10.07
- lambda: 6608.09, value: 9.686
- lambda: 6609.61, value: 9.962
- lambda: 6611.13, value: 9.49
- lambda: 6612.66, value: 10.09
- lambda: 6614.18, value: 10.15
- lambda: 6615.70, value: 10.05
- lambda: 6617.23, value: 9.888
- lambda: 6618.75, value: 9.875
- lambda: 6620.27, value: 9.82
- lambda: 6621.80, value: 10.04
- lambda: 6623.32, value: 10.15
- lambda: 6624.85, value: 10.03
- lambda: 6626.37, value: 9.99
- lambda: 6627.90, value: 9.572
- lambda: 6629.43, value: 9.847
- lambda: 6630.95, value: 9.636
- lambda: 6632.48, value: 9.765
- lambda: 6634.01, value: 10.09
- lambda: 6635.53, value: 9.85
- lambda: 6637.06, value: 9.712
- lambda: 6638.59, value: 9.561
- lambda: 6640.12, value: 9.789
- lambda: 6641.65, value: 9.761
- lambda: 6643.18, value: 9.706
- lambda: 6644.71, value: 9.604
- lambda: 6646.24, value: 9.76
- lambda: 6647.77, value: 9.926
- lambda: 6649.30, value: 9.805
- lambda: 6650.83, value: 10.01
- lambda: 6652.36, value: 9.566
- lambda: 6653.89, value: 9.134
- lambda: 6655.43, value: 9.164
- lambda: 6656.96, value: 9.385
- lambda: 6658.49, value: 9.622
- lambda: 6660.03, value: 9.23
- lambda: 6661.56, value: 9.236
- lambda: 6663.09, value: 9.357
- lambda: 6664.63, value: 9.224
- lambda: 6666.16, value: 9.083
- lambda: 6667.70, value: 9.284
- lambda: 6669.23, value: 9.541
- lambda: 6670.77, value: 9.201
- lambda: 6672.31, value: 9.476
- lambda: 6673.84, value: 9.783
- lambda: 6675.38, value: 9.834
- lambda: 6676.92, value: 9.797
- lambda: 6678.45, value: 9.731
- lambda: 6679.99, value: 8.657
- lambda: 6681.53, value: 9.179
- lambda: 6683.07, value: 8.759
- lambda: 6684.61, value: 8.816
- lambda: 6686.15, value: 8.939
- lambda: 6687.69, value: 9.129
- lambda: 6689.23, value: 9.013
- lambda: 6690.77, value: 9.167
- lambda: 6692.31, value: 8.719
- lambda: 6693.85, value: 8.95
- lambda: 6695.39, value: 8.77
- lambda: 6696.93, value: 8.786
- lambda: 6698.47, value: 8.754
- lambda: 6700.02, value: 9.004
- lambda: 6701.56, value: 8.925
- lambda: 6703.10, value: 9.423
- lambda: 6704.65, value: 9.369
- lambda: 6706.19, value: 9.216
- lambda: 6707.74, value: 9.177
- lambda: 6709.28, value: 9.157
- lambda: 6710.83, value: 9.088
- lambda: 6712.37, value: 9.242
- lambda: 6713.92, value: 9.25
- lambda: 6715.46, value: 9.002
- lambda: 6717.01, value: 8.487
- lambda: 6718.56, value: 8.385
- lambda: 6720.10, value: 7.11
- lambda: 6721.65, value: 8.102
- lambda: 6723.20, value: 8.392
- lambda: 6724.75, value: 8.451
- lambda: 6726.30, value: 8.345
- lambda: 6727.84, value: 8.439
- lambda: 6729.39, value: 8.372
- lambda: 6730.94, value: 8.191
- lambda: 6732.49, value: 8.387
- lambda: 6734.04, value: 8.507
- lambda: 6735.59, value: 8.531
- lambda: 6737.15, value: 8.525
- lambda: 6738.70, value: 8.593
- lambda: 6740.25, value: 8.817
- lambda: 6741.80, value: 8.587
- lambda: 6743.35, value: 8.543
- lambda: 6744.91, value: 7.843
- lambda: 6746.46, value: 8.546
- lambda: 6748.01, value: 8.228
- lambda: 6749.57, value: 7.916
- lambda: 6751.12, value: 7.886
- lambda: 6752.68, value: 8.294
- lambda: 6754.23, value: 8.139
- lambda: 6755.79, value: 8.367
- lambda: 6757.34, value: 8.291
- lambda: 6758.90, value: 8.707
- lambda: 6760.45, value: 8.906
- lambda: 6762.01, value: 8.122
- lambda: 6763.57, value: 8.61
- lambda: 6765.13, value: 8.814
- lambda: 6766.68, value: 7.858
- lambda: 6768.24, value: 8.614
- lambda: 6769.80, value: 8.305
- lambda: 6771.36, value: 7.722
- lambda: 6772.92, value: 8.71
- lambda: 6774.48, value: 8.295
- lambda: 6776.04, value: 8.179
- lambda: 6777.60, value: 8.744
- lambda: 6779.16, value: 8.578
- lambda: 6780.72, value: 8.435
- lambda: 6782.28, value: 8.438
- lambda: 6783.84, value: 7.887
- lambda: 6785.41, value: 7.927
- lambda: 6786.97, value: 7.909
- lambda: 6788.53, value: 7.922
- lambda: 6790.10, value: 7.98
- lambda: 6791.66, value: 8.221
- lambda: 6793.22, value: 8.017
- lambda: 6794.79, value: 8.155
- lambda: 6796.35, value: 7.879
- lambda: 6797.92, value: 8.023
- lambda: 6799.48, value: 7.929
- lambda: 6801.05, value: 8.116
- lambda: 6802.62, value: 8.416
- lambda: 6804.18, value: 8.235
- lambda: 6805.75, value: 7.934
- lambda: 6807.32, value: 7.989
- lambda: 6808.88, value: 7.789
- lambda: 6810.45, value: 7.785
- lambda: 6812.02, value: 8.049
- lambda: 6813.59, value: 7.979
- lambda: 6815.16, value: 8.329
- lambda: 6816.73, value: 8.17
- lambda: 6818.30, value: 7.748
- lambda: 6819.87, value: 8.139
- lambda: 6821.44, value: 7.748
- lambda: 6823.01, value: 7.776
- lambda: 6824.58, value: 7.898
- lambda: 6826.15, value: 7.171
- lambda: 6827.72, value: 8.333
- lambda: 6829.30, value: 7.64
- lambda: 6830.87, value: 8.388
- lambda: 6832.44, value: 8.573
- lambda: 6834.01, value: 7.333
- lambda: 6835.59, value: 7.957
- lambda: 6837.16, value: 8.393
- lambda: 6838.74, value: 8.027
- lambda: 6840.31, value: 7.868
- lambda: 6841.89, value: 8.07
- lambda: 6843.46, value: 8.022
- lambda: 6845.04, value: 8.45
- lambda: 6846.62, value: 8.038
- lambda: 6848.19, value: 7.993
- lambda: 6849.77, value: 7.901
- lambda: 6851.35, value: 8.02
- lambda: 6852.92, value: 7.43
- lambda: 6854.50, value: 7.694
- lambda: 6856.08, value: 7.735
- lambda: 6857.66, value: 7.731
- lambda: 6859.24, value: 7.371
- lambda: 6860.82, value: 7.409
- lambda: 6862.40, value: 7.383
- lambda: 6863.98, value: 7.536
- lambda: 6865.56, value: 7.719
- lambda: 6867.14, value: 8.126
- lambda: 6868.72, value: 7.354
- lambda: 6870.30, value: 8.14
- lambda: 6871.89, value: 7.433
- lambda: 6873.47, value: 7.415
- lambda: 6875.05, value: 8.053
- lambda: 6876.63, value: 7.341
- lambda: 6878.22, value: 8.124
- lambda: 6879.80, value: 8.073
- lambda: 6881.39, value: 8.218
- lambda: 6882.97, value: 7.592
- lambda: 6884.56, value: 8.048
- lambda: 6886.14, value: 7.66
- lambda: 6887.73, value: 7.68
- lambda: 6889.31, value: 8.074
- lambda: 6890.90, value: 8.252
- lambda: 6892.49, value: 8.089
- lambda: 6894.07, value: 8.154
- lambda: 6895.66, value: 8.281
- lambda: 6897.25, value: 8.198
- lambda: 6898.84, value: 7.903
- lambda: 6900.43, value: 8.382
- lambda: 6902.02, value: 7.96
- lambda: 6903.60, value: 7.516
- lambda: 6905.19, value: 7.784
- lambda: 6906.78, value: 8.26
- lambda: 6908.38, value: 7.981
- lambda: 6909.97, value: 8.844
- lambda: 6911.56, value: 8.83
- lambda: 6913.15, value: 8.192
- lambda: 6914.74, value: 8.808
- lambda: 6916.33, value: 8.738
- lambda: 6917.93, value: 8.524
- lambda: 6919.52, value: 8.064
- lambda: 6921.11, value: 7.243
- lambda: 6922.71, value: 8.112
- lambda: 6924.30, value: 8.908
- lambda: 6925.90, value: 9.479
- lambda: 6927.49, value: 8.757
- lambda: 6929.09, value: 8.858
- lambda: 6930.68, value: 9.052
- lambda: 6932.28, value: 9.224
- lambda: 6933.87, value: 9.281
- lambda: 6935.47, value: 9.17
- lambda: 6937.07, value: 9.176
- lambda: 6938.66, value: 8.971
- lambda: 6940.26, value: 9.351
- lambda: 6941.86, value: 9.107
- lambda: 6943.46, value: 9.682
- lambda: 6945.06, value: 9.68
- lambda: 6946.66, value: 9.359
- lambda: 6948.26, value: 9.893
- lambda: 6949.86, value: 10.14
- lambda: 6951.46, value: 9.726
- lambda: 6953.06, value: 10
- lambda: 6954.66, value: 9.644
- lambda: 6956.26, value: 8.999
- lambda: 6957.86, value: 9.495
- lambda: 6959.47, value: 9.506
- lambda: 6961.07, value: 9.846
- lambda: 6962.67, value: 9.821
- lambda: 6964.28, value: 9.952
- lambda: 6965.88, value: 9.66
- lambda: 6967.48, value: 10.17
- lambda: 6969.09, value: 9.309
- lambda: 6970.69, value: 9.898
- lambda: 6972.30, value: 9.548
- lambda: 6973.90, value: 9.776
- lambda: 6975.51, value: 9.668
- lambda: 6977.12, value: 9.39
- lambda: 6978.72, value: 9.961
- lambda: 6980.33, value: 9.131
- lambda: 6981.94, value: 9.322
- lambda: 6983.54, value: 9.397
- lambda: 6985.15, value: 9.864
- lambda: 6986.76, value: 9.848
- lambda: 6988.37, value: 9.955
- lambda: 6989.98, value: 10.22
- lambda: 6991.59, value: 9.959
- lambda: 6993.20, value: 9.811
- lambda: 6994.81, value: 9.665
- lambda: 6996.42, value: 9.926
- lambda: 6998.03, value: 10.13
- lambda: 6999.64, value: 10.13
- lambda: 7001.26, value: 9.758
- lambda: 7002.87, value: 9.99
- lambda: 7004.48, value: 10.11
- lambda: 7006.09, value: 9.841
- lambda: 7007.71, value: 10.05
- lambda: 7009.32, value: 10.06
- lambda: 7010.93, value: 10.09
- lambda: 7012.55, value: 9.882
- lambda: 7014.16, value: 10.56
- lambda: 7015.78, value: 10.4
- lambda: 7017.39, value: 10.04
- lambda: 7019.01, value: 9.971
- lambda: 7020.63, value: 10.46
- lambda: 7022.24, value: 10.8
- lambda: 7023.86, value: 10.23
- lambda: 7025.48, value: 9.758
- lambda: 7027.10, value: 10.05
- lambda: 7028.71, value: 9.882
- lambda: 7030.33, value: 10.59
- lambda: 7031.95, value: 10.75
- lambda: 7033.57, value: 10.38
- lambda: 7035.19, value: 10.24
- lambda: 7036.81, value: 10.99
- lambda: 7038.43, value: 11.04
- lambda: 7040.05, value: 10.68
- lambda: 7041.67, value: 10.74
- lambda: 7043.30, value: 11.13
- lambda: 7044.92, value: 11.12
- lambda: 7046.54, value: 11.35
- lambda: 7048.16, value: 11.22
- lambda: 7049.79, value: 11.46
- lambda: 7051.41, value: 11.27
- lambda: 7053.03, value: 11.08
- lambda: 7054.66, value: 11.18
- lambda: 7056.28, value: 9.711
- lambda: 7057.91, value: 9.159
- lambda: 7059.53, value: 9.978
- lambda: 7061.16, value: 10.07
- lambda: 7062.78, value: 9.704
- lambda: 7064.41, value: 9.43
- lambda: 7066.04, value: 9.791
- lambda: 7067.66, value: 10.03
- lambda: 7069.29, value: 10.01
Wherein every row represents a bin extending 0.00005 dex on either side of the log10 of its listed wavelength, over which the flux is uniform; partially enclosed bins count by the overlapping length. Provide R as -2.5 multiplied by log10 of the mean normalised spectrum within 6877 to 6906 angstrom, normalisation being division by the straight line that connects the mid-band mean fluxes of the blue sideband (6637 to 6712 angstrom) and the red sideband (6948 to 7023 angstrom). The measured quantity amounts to 0.210 mag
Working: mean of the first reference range 9.31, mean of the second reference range 9.87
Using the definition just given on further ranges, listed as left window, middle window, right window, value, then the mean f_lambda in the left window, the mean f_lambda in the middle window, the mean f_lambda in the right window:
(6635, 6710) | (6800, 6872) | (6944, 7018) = 0.210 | 9.32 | 7.9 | 9.82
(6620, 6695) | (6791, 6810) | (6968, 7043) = 0.205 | 9.49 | 8.05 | 10.1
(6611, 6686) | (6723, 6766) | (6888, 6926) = 0.086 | 9.61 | 8.41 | 8.24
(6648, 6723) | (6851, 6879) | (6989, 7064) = 0.263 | 9.12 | 7.66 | 10.3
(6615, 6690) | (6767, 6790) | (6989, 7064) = 0.190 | 9.56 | 8.24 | 10.3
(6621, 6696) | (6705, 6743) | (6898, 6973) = 0.093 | 9.48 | 8.61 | 9.04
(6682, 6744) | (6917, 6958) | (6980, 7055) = 0.086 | 8.74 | 9.14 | 10.3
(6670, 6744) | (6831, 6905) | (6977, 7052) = 0.212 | 8.86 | 7.89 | 10.3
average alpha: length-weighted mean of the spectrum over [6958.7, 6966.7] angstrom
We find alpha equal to 9.77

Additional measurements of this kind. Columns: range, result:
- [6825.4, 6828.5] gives 7.76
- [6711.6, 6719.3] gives 8.87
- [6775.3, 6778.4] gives 8.47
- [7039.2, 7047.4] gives 11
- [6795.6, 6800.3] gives 7.94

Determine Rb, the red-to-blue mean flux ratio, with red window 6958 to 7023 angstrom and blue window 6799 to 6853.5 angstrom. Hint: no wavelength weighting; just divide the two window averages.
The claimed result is 1.24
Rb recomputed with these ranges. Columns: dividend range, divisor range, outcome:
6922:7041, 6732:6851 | 1.20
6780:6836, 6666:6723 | 0.89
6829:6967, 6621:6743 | 0.92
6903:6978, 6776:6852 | 1.14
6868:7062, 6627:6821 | 1.08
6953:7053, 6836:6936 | 1.25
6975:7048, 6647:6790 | 1.16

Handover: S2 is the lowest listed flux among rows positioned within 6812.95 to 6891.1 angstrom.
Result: 7.171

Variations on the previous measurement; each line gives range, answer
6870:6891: 7.341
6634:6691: 8.657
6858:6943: 7.243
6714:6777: 7.11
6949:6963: 8.999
